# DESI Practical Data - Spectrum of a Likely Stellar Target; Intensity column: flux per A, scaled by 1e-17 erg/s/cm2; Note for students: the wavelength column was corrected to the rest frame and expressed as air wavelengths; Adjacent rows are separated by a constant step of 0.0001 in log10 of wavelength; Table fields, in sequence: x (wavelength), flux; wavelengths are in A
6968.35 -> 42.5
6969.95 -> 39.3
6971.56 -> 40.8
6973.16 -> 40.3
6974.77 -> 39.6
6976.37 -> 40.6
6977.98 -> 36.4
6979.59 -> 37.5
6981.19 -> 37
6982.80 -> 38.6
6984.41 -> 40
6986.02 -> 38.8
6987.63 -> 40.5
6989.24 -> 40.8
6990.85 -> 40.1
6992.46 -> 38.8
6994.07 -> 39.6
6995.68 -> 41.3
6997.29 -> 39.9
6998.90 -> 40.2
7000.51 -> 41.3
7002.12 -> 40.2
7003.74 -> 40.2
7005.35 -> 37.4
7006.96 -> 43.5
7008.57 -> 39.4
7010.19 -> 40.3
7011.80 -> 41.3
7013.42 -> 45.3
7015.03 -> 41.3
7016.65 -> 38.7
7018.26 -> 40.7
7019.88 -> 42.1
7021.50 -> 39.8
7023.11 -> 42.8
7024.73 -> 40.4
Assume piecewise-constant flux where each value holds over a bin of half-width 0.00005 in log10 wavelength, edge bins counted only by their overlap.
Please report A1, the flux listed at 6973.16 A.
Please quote 40.3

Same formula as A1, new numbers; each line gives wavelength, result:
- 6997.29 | 39.9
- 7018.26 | 40.7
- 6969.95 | 39.3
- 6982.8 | 38.6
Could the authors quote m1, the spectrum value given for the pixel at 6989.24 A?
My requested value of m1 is 40.8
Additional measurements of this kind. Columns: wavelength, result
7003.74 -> 40.2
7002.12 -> 40.2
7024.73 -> 40.4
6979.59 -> 37.5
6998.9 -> 40.2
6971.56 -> 40.8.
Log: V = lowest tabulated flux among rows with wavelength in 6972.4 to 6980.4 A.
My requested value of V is 36.4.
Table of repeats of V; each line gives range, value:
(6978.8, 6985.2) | 37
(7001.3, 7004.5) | 40.2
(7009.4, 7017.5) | 38.7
